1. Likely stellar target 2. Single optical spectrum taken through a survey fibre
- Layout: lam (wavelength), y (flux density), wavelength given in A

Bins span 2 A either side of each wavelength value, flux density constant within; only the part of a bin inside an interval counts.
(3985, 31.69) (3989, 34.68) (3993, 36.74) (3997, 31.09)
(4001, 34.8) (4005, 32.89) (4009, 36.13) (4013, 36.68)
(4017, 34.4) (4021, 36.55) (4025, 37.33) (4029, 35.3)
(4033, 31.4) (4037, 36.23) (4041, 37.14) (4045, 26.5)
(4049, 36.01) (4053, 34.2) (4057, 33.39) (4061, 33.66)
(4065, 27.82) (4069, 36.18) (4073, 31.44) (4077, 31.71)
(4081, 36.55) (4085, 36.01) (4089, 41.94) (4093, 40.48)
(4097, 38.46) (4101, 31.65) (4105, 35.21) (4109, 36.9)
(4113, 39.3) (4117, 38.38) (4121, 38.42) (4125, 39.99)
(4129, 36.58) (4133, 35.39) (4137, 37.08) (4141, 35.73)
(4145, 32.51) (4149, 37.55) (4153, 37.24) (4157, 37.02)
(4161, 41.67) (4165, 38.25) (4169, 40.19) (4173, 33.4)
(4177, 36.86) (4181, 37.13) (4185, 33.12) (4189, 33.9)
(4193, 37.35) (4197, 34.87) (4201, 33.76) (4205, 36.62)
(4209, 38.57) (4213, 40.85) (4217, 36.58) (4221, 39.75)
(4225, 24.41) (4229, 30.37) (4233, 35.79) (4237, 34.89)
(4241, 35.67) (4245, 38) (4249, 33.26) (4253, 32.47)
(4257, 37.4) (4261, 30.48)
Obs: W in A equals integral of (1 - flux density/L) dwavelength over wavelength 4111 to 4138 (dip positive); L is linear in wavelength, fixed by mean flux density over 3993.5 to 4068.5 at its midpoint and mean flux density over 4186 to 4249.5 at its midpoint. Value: -2.5 A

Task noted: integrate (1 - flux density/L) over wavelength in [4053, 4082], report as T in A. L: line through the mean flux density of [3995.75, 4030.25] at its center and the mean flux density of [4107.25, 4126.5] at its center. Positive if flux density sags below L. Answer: 3.1 A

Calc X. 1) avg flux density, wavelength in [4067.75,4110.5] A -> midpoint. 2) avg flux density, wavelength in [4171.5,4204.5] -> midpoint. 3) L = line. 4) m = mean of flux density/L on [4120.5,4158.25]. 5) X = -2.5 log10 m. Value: -0.033 mag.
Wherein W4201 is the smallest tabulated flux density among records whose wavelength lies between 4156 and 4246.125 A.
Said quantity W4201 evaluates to 24.41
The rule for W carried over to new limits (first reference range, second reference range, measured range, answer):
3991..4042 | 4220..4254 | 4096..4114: -0.8 A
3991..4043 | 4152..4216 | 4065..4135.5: -0.9 A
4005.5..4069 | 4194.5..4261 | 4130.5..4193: -3.1 A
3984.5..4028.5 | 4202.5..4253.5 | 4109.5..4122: -1.2 A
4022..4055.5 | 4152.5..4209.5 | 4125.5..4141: -0.3 A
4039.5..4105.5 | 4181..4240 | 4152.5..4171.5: -2.1 A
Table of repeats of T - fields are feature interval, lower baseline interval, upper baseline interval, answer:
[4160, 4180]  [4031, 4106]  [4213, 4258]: -1.9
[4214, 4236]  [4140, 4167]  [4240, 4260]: 1.1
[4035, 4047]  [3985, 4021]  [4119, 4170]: 0.7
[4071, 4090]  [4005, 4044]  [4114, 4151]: 0.5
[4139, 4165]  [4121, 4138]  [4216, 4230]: -0.6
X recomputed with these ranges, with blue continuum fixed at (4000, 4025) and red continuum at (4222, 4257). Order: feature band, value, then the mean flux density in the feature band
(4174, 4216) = -0.07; 36.2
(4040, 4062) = 0.06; 33.3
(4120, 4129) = -0.13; 38.7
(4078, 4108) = -0.07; 37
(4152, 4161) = -0.12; 38.1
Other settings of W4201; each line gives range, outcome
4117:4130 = 36.58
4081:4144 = 31.65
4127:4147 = 32.51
